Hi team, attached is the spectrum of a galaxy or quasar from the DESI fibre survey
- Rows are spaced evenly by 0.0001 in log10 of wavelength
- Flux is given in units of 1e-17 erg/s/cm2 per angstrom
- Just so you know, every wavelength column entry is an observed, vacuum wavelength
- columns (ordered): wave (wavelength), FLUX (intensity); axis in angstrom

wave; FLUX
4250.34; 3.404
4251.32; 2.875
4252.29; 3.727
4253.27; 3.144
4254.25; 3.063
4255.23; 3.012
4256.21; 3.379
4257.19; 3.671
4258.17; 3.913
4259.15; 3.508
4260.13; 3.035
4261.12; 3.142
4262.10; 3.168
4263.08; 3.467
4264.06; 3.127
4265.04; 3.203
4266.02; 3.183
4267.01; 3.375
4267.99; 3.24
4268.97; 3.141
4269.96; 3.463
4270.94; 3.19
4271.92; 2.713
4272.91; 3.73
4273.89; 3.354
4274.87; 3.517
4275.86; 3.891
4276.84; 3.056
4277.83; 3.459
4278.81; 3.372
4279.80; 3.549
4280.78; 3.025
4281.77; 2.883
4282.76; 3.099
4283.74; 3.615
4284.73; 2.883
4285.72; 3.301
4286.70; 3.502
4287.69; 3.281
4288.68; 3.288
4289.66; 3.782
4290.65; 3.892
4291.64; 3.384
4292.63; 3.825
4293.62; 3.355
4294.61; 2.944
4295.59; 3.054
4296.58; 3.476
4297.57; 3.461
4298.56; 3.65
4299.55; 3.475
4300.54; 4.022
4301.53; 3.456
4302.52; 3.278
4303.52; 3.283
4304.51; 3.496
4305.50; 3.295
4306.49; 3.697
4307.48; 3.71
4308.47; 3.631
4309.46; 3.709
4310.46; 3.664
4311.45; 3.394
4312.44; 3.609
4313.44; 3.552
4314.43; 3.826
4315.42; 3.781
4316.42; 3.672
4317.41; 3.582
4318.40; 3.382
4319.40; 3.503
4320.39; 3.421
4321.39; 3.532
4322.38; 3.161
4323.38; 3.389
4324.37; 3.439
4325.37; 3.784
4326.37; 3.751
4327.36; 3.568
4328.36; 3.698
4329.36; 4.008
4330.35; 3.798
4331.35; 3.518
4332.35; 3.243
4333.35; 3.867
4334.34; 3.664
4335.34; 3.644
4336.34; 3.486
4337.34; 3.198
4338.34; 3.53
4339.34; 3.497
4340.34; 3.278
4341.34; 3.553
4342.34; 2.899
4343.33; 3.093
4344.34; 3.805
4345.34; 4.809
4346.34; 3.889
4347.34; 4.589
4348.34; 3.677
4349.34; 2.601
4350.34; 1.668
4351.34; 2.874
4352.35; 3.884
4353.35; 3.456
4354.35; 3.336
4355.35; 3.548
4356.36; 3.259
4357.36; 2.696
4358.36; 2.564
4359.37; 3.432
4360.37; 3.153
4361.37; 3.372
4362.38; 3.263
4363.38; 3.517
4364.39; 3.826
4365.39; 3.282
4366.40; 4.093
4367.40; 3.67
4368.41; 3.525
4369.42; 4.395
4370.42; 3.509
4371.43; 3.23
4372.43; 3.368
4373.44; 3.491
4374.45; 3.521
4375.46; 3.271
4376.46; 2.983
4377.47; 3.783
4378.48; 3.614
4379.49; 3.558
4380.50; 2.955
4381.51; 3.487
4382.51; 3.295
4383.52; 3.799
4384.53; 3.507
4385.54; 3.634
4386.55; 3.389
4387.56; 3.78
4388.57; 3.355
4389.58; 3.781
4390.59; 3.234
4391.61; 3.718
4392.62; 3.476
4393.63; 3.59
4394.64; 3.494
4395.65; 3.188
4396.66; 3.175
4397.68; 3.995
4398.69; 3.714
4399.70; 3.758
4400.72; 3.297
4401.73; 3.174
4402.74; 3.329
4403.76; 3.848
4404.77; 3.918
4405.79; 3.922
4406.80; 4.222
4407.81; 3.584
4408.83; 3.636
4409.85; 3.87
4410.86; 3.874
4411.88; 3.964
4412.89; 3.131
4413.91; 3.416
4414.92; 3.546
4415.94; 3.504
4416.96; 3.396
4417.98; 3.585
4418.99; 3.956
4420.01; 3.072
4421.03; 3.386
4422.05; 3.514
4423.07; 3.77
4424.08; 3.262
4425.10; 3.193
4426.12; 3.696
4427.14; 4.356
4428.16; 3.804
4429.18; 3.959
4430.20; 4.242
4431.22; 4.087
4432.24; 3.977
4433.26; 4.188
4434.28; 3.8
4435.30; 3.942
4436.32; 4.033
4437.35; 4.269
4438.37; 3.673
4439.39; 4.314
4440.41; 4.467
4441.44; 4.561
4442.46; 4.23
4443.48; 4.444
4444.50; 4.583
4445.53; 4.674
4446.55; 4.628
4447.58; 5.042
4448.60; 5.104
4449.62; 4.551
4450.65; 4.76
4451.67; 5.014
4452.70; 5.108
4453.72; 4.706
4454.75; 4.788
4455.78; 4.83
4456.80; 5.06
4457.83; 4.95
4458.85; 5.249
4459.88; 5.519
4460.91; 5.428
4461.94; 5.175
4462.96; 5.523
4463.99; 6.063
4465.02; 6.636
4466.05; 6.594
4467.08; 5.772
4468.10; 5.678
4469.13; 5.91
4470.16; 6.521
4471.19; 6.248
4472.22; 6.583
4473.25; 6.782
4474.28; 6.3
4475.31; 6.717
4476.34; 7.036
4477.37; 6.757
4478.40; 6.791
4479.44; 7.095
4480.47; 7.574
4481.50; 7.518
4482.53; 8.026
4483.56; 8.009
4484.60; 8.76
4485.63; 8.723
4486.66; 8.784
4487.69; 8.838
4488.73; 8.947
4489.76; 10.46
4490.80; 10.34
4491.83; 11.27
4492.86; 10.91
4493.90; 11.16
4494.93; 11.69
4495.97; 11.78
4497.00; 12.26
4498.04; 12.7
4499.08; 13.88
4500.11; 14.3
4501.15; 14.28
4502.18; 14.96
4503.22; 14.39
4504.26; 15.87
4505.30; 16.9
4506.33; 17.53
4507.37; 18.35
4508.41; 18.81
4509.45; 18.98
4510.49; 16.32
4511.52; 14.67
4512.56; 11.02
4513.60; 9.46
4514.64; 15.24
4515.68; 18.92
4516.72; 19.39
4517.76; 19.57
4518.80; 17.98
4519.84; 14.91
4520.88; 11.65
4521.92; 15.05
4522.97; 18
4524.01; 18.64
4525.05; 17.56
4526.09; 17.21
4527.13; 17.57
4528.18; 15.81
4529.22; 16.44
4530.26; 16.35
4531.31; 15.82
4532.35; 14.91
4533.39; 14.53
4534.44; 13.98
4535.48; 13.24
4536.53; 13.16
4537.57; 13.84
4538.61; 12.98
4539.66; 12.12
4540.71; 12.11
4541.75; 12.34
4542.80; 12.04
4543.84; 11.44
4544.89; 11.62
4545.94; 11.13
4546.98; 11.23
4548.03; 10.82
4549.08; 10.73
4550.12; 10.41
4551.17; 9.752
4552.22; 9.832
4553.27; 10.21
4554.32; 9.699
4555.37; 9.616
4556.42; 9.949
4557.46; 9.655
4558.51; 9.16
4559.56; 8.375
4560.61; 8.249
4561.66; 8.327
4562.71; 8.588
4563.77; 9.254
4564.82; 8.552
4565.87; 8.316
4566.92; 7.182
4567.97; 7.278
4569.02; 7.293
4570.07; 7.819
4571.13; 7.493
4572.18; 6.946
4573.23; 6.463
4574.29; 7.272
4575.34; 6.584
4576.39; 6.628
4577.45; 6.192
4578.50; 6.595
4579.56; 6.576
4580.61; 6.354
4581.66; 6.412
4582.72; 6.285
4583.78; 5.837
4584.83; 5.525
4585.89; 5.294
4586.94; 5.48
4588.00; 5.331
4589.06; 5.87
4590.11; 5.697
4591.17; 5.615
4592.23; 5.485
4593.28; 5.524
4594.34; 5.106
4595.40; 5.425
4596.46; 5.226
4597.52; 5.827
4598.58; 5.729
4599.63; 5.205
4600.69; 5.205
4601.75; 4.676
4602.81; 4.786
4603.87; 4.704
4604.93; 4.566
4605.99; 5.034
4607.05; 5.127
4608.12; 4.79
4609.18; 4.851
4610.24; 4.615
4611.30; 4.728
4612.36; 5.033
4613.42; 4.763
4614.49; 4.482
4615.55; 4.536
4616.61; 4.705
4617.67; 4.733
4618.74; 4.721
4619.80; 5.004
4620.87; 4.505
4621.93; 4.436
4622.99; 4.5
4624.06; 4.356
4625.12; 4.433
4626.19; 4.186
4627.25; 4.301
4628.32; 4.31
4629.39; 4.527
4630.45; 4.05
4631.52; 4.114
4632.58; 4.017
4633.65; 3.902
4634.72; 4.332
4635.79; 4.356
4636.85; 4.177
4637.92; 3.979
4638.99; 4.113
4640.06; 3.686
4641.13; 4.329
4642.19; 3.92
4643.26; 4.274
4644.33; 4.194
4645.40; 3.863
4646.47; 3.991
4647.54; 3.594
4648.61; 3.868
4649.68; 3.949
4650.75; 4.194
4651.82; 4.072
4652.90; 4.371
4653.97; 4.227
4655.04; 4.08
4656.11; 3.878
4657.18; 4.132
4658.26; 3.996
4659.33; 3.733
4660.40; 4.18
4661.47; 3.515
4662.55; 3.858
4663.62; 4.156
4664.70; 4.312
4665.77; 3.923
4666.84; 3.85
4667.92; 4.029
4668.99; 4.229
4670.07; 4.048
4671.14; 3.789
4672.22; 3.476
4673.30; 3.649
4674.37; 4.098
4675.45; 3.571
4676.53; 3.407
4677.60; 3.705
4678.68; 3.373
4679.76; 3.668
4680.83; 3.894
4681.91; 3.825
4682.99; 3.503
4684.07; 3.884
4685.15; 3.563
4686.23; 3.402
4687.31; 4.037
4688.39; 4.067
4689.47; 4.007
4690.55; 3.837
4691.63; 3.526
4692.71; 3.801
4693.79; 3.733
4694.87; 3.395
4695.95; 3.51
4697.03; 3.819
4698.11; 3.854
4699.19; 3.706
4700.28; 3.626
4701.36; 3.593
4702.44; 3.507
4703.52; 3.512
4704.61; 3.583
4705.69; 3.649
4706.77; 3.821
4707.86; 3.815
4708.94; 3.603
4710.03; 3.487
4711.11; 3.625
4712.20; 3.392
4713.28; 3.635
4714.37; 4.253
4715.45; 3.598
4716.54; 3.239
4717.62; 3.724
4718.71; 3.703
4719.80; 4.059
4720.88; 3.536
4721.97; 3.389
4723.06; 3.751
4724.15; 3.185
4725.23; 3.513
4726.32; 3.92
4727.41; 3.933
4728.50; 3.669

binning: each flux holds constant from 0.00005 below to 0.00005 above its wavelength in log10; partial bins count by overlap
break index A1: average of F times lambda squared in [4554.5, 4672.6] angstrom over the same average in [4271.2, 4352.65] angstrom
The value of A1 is 1.74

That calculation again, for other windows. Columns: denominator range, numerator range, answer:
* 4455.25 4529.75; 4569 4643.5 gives 0.48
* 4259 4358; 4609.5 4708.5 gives 1.37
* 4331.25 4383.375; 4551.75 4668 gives 1.77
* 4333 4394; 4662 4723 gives 1.25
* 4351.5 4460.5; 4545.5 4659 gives 1.66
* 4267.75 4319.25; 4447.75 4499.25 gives 2.33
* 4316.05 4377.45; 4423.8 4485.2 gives 1.61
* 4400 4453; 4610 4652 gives 1.18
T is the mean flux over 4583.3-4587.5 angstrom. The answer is 5.53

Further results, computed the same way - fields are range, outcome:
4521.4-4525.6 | 17.3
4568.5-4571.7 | 7.52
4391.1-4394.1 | 3.59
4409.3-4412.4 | 3.9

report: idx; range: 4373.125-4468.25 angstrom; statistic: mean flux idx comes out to 4.08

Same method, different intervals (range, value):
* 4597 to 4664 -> 4.39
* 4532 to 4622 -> 7.63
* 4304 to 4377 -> 3.49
